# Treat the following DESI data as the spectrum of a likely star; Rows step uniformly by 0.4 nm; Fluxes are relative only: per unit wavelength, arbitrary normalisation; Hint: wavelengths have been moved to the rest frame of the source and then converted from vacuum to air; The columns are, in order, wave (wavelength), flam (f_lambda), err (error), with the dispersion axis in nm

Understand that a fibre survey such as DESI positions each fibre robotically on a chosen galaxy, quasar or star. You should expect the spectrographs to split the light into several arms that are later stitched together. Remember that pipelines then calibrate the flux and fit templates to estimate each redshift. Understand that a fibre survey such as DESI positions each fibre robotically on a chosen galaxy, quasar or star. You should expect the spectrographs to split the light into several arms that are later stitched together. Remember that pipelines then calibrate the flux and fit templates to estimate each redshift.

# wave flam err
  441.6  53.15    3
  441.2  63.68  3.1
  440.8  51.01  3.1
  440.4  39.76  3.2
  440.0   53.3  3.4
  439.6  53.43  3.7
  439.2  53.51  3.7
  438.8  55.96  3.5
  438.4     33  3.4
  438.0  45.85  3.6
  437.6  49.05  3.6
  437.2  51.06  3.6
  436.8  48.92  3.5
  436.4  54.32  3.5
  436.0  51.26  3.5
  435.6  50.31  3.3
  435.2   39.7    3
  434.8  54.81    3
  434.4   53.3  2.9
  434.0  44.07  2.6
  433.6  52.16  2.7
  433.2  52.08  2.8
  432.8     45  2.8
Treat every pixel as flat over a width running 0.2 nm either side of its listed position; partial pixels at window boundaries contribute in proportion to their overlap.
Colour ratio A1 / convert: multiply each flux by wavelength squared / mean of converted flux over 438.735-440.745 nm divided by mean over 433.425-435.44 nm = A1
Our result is 1.1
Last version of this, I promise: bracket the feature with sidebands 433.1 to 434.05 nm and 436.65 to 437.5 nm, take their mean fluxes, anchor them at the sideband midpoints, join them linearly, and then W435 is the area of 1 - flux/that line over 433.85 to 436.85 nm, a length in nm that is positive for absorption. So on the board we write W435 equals 0.02 nm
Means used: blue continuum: 50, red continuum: 49.9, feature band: 49.7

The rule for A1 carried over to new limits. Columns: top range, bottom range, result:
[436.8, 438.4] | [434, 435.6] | 0.97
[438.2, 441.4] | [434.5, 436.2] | 1.05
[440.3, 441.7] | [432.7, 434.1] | 1.12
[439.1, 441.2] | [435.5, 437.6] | 1.02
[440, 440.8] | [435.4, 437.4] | 0.91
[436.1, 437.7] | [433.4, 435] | 1.01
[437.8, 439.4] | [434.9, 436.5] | 0.98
